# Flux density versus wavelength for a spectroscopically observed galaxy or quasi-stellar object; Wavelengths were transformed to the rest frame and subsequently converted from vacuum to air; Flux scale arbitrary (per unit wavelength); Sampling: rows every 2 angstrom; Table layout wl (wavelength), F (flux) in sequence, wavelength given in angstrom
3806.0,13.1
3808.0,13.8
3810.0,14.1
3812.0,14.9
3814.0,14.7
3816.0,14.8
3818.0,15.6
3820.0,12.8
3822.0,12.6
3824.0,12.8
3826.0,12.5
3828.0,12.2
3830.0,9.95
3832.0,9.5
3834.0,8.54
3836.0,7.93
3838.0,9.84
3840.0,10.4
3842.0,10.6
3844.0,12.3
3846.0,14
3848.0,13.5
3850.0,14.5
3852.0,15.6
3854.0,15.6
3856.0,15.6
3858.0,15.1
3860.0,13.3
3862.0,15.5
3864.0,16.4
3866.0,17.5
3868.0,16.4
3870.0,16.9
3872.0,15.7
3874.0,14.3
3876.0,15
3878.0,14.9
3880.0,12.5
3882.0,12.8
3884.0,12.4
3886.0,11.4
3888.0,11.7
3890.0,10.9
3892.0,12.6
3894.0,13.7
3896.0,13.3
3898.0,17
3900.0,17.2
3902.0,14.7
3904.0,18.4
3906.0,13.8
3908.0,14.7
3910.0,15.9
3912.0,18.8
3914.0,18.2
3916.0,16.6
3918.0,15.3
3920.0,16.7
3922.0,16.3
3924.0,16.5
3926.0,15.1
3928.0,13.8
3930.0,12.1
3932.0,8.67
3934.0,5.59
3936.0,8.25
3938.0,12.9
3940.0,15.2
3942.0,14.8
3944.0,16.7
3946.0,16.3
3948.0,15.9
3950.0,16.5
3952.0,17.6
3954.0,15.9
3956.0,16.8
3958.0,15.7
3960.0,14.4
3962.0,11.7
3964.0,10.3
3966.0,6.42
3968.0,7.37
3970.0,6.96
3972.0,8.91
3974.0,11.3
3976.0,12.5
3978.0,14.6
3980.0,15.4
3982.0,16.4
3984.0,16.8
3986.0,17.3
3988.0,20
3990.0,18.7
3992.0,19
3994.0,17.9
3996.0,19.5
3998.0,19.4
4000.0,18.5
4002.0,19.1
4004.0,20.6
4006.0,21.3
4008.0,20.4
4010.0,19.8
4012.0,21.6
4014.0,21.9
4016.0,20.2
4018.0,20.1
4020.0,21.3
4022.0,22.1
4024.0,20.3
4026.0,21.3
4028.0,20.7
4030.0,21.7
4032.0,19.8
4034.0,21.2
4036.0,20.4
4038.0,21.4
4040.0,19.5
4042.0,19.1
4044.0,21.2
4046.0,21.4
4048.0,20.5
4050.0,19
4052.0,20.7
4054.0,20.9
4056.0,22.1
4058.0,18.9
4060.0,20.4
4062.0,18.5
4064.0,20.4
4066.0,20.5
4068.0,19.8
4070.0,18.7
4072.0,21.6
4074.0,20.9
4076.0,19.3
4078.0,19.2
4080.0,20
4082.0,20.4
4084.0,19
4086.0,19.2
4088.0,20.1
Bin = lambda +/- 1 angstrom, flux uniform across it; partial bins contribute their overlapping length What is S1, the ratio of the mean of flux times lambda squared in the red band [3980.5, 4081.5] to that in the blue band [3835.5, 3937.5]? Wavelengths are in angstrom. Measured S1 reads 1.5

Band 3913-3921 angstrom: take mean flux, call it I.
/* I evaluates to 16.7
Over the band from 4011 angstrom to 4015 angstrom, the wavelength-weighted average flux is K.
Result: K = 21.8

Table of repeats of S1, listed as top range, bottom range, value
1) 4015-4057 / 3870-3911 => 1.57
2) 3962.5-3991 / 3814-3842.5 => 1.22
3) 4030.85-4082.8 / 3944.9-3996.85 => 1.44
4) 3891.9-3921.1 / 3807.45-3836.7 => 1.33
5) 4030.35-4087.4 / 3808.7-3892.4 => 1.68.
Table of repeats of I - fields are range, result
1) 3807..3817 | 14.5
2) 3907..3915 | 16.9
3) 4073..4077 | 20.1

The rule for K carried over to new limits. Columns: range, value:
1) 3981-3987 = 16.8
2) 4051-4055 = 20.8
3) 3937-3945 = 14.9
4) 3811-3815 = 14.8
